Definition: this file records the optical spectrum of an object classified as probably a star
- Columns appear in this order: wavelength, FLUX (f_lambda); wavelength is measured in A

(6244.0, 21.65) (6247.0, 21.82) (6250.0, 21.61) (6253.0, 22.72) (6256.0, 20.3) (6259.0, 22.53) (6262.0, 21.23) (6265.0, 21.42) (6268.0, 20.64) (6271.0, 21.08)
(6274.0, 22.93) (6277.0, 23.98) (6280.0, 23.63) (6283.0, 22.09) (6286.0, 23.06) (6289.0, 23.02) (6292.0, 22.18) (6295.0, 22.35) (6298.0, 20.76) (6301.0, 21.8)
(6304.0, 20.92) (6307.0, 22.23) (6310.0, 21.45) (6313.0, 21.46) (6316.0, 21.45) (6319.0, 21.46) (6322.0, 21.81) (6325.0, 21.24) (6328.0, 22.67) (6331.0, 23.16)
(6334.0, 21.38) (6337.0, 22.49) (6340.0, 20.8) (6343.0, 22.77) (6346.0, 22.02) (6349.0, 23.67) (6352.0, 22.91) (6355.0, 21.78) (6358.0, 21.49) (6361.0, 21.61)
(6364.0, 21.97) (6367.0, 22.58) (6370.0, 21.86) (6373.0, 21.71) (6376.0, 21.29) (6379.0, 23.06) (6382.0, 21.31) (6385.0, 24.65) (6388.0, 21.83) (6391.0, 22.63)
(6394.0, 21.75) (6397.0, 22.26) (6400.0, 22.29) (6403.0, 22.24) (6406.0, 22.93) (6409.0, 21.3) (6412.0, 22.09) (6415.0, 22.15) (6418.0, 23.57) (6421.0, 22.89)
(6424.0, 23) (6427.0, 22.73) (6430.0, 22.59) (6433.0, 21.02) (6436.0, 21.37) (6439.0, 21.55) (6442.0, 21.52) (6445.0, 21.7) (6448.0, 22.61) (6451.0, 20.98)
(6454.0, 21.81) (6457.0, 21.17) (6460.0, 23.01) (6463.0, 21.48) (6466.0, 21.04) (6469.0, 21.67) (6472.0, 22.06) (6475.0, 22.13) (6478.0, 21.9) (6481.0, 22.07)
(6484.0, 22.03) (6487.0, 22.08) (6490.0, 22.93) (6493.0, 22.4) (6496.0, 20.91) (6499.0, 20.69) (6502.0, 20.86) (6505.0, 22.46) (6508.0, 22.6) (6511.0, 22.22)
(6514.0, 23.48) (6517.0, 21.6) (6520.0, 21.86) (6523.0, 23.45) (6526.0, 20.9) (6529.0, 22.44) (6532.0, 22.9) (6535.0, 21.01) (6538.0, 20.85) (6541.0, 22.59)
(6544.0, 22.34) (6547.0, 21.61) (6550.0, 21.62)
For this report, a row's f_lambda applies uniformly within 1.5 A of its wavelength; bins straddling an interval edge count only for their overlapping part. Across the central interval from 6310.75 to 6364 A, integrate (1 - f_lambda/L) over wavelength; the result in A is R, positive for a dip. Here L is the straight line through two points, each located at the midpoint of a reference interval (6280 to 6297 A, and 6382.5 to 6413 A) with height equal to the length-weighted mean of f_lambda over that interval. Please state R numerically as 1.1 A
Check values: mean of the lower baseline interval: 22.6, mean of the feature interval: 22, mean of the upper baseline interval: 22.4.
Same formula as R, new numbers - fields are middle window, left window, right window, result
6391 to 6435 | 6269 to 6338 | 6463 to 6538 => -0.6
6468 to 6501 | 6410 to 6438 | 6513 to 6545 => 0.5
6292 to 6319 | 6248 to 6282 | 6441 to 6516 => 0.5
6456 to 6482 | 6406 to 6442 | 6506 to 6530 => 0.5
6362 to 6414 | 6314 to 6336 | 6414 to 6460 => -0.5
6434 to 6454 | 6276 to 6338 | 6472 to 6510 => 0.3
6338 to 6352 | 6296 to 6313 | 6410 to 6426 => -0.3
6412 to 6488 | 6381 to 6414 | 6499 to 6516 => 0.8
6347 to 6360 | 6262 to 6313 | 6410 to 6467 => -0.2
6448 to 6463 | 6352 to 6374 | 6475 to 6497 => 0.2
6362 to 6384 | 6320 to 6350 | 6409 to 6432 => 0.3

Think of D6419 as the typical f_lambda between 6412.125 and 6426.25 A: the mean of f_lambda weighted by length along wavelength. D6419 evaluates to 22.8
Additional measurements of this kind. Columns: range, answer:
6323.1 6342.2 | 22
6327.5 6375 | 22.2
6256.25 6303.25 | 22.1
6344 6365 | 22.2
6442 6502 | 21.8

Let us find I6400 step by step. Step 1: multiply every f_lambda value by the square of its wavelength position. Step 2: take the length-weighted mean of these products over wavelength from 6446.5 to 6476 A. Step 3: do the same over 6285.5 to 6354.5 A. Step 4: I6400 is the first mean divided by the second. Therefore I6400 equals 1.03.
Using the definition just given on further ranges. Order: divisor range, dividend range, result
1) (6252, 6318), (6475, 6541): 1.07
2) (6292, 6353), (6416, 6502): 1.04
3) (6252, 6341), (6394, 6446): 1.05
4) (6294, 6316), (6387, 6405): 1.06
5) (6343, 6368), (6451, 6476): 1.01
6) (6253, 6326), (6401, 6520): 1.06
